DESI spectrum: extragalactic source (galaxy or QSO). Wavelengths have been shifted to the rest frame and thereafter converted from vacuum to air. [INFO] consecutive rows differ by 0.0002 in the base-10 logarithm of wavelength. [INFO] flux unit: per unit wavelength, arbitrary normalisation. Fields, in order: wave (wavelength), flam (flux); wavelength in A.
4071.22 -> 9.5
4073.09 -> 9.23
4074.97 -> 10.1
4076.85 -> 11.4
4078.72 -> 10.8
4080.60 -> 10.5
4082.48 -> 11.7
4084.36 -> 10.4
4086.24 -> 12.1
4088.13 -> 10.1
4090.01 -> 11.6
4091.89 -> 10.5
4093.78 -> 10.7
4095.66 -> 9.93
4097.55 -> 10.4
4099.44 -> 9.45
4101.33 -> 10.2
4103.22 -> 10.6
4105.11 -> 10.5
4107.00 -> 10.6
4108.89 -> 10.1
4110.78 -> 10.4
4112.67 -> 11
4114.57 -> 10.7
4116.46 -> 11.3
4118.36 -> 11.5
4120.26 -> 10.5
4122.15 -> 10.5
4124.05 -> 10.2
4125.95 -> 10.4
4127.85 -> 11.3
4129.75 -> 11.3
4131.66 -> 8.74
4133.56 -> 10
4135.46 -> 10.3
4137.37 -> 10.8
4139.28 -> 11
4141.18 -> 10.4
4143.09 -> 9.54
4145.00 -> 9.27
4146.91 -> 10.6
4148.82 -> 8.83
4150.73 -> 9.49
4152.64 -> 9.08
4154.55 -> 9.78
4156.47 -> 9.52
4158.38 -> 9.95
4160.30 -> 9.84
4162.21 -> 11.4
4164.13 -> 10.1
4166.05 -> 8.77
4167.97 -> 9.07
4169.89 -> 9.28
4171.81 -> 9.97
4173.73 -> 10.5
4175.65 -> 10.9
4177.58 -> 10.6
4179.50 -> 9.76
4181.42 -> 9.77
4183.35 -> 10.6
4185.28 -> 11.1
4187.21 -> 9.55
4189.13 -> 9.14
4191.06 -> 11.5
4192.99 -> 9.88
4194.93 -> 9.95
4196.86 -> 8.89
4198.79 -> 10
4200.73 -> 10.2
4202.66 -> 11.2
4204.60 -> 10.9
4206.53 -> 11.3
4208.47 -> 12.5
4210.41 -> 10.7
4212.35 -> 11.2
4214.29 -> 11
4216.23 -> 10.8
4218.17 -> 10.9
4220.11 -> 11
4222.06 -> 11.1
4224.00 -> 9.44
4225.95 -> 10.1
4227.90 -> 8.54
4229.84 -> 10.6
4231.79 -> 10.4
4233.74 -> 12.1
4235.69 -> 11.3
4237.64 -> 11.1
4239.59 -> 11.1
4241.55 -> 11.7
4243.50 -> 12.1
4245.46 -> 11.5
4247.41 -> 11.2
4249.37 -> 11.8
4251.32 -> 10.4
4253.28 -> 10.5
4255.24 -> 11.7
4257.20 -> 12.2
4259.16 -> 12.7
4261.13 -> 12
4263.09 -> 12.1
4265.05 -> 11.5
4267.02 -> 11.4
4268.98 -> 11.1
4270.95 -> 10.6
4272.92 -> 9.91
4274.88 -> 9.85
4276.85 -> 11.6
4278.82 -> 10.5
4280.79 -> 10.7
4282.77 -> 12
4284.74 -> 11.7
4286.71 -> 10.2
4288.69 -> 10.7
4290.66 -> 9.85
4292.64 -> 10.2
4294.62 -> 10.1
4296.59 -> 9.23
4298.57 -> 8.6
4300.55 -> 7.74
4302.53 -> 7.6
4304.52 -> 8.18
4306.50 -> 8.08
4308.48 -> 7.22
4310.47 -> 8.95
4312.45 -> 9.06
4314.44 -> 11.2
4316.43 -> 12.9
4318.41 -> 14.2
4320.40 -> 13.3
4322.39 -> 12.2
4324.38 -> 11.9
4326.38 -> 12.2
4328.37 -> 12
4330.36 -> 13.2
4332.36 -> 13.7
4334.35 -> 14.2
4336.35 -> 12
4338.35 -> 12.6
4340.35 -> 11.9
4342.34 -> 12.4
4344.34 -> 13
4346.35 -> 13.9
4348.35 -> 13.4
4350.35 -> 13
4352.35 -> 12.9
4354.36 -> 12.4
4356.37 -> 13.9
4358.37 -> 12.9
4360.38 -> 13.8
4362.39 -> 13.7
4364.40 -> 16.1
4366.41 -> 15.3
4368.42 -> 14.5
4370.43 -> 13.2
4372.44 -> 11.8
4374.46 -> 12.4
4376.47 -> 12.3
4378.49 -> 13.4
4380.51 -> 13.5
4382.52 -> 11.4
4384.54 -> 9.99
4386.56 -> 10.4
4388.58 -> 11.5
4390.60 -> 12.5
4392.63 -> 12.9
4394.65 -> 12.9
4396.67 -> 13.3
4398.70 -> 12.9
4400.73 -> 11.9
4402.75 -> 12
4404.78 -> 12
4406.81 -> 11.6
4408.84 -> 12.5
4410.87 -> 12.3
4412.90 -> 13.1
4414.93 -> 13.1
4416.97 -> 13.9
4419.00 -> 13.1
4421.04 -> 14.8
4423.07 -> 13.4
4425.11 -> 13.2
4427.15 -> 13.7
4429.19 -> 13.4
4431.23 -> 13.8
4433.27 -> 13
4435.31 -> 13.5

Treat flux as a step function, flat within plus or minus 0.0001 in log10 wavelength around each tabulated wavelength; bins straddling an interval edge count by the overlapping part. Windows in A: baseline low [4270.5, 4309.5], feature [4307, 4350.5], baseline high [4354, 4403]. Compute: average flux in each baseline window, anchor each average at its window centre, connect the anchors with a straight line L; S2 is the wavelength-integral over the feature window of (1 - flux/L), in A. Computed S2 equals -4.0 A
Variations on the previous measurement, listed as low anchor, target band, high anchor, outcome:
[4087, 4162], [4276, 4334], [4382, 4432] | 5.4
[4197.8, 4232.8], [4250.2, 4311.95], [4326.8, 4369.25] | 8.6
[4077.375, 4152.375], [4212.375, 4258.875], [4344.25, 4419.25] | 2.1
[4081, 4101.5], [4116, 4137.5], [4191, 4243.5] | 0.3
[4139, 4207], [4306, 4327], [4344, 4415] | 1.6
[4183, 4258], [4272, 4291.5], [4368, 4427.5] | 1.2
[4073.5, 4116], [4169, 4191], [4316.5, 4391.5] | 2.3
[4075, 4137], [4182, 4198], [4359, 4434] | 1.7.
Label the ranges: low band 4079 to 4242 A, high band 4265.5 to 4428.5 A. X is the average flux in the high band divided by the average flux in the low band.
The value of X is 1.15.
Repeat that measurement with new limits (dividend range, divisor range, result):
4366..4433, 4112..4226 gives 1.24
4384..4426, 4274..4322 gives 1.23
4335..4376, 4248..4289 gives 1.18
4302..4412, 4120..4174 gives 1.23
